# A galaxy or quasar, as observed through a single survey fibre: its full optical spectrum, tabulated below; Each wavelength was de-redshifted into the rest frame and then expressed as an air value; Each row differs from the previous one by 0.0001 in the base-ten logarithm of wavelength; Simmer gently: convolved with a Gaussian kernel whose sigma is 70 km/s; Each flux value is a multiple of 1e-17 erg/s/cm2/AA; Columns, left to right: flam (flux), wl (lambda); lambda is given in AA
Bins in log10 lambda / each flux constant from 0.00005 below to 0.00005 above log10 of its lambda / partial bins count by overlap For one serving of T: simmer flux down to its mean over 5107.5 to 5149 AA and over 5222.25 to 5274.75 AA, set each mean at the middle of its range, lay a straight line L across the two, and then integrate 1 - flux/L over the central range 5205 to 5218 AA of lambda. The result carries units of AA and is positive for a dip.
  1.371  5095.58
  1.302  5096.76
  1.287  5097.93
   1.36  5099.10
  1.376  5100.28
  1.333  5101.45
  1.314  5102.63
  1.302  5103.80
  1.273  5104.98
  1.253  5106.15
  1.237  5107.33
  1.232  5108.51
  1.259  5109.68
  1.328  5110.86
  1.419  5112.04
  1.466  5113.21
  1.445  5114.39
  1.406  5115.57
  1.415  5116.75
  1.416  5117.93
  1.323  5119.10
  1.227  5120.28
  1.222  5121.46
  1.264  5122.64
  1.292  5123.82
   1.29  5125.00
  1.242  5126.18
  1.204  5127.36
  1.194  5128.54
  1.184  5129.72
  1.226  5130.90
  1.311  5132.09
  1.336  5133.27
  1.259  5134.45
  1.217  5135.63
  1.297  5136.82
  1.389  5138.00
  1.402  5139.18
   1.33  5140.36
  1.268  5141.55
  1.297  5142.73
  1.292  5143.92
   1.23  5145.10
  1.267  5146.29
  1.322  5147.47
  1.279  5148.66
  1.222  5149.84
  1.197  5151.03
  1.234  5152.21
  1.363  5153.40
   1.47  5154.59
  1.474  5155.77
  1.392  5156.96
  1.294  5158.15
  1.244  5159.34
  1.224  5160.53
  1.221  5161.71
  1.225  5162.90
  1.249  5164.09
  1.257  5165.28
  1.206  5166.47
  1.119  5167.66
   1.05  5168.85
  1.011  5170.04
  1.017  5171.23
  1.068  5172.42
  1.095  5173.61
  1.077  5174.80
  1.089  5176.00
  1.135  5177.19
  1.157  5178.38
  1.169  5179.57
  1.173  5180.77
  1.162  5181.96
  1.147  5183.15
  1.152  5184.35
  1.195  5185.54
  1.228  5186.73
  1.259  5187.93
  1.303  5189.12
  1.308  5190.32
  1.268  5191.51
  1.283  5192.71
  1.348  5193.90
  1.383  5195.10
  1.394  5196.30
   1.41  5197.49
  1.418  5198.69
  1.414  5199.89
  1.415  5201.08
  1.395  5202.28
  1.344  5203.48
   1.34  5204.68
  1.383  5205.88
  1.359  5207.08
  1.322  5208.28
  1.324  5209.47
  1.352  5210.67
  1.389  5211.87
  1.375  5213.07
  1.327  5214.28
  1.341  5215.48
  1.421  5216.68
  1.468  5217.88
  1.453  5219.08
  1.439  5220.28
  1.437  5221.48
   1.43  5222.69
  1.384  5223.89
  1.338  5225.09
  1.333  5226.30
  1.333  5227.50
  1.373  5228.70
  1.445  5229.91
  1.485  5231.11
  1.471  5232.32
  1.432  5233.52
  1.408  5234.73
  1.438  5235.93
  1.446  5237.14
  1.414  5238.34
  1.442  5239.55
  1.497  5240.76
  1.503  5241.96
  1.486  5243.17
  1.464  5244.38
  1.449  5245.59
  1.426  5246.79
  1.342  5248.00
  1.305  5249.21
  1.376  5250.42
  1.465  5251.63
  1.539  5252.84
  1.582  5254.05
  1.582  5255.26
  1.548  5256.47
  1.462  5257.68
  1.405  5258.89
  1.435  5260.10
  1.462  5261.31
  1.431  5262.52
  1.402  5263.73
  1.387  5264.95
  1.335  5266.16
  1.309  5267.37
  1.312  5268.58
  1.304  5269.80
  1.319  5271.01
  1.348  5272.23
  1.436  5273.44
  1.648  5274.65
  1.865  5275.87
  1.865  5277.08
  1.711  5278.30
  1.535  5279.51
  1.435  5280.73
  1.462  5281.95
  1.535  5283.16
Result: 0.2 AA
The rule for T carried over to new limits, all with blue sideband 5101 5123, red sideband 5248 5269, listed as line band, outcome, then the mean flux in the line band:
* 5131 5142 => 0.27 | 1.31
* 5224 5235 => 0.06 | 1.4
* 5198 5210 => 0.16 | 1.37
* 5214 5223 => -0.10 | 1.42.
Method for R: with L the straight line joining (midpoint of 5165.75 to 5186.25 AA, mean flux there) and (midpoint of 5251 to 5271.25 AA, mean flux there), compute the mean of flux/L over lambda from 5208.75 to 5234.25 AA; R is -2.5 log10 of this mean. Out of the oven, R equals -0.09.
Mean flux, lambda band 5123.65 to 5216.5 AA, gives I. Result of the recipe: 1.27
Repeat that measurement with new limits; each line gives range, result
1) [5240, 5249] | 1.45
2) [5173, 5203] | 1.26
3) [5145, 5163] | 1.29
